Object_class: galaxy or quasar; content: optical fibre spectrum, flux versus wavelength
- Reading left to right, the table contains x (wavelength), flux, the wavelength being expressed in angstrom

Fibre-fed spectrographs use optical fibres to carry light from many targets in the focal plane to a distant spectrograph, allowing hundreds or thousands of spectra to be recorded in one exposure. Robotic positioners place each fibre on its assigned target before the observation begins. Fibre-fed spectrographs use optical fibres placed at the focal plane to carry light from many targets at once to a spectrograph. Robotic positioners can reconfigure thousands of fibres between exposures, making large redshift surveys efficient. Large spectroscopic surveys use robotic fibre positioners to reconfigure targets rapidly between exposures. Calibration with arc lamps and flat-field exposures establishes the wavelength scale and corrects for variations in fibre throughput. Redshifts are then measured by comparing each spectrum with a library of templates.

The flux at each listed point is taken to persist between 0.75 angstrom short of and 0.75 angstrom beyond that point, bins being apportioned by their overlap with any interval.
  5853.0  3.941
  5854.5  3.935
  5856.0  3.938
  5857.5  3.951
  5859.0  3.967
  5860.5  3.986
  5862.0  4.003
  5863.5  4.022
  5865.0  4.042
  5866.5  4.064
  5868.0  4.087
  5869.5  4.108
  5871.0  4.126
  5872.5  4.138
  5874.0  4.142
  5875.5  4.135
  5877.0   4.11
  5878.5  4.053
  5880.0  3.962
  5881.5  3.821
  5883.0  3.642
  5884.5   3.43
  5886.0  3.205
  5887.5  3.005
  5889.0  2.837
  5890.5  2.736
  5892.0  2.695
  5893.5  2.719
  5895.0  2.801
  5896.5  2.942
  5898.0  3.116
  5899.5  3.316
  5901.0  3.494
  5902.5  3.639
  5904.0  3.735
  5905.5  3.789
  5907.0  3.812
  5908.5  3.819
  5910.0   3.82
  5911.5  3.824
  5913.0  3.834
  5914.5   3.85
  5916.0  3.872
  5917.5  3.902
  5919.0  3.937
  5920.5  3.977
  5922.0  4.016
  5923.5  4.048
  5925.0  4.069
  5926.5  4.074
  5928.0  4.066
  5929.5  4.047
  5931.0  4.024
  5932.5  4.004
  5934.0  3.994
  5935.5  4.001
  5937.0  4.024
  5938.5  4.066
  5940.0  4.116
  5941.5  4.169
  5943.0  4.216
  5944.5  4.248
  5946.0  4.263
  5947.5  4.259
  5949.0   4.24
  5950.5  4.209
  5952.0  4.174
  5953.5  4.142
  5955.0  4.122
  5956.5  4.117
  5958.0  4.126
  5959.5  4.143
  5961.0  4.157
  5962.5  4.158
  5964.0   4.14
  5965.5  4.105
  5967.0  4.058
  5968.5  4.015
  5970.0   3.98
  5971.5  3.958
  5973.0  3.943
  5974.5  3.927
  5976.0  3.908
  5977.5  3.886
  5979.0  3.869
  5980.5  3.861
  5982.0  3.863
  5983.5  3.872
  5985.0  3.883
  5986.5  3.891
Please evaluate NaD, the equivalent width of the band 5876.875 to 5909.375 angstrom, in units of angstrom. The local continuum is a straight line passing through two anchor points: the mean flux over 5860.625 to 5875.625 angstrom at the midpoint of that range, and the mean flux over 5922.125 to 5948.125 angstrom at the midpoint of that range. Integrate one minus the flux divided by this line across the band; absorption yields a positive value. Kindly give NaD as 5.60 angstrom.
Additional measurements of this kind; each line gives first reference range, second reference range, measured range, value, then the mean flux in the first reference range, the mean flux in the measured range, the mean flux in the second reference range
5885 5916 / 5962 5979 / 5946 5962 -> -1.4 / 3.36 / 4.17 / 4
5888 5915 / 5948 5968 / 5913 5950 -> -2.7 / 3.37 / 4.06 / 4.15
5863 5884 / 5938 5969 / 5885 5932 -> 5.8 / 4.03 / 3.58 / 4.16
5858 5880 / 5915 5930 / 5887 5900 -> 3.7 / 4.07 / 2.9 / 4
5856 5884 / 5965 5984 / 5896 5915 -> 1.8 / 4.01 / 3.62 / 3.94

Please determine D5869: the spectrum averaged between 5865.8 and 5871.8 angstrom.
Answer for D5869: 4.1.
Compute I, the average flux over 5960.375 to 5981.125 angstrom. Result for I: 4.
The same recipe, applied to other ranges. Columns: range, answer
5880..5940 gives 3.65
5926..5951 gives 4.12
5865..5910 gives 3.58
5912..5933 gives 3.98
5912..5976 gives 4.06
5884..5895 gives 2.93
